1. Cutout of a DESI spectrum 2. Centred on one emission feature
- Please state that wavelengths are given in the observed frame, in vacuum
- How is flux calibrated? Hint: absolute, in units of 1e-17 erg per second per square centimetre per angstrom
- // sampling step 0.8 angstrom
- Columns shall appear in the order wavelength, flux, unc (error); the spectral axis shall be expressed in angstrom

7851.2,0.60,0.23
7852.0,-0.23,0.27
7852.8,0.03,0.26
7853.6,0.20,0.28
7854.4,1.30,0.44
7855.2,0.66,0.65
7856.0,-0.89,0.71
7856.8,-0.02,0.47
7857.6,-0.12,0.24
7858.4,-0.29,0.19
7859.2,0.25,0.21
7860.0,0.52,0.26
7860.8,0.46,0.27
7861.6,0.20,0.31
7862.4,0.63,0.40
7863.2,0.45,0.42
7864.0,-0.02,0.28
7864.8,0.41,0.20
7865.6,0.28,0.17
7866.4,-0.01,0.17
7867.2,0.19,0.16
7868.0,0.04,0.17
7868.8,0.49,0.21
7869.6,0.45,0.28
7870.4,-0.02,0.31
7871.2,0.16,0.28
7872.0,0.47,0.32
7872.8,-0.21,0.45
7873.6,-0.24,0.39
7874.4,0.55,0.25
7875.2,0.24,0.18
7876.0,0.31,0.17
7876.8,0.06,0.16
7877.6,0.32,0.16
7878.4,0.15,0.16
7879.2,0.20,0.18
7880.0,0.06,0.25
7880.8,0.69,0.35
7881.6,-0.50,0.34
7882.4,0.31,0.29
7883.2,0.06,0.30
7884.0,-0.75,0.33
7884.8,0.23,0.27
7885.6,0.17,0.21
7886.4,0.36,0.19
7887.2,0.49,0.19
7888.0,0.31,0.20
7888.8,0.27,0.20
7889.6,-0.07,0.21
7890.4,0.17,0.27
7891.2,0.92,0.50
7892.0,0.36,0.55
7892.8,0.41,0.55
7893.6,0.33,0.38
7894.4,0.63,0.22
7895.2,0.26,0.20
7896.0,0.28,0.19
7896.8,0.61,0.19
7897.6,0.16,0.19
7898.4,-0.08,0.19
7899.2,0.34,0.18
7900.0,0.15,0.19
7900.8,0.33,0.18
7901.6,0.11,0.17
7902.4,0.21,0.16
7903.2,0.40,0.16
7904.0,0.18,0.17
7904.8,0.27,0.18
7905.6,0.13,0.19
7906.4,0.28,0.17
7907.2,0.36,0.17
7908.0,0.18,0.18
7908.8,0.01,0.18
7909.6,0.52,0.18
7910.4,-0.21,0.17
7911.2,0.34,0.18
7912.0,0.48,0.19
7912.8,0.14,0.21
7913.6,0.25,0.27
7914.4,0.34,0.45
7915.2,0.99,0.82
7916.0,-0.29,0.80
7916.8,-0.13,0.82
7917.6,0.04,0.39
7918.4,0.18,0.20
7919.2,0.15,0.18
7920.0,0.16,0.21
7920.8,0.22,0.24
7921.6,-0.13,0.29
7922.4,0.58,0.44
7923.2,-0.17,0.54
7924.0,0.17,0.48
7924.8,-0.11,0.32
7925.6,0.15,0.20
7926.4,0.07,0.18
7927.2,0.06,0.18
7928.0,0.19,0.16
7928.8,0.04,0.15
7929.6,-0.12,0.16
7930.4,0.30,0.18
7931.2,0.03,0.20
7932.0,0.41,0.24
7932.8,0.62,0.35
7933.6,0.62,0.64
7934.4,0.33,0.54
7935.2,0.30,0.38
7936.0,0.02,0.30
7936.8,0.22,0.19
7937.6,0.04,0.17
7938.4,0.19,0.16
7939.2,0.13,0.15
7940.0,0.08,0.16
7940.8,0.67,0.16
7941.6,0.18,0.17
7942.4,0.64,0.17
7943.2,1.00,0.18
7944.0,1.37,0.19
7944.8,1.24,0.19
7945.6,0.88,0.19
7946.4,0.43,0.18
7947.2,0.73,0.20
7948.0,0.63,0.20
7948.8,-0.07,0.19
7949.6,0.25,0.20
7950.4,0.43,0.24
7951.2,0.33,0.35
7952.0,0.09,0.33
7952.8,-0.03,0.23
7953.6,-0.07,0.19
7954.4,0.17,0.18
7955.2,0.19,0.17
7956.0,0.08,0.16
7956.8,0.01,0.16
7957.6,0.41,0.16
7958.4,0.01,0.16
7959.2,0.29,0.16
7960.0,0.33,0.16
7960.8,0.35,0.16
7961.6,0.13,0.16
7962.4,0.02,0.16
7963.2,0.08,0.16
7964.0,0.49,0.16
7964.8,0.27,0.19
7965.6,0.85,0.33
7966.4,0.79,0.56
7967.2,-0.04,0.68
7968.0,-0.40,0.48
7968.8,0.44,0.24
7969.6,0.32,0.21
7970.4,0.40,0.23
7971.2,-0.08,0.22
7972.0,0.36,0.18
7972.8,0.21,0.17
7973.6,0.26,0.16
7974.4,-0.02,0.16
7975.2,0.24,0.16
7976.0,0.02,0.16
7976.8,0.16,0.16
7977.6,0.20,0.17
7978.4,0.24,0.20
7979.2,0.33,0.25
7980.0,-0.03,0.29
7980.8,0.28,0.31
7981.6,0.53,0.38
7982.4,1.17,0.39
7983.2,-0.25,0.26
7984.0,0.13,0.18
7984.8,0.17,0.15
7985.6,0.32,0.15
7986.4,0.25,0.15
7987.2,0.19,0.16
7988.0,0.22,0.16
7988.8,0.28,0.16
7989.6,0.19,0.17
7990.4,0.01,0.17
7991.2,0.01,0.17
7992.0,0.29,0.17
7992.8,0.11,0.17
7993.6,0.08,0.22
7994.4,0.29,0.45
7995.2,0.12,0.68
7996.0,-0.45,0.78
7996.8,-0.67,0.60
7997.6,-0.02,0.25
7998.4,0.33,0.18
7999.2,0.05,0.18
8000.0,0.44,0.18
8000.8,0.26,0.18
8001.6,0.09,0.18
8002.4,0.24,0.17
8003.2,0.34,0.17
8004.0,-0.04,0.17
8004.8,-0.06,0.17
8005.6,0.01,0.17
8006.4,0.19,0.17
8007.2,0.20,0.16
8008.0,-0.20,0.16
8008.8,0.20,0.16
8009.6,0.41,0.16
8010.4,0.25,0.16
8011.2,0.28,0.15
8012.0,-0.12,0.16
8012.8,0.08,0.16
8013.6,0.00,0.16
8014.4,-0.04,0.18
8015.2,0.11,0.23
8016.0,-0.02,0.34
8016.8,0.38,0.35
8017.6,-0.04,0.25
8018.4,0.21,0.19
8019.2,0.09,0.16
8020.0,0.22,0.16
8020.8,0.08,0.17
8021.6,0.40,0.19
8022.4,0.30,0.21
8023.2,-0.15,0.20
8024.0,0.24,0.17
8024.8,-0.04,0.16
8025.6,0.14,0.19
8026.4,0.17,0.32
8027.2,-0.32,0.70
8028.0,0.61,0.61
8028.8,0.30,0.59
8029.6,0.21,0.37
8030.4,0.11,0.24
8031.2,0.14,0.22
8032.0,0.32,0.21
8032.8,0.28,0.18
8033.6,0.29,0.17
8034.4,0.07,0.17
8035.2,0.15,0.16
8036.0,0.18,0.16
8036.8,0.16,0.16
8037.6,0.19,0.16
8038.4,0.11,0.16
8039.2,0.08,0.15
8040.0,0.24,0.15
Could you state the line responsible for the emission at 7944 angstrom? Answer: H-gamma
